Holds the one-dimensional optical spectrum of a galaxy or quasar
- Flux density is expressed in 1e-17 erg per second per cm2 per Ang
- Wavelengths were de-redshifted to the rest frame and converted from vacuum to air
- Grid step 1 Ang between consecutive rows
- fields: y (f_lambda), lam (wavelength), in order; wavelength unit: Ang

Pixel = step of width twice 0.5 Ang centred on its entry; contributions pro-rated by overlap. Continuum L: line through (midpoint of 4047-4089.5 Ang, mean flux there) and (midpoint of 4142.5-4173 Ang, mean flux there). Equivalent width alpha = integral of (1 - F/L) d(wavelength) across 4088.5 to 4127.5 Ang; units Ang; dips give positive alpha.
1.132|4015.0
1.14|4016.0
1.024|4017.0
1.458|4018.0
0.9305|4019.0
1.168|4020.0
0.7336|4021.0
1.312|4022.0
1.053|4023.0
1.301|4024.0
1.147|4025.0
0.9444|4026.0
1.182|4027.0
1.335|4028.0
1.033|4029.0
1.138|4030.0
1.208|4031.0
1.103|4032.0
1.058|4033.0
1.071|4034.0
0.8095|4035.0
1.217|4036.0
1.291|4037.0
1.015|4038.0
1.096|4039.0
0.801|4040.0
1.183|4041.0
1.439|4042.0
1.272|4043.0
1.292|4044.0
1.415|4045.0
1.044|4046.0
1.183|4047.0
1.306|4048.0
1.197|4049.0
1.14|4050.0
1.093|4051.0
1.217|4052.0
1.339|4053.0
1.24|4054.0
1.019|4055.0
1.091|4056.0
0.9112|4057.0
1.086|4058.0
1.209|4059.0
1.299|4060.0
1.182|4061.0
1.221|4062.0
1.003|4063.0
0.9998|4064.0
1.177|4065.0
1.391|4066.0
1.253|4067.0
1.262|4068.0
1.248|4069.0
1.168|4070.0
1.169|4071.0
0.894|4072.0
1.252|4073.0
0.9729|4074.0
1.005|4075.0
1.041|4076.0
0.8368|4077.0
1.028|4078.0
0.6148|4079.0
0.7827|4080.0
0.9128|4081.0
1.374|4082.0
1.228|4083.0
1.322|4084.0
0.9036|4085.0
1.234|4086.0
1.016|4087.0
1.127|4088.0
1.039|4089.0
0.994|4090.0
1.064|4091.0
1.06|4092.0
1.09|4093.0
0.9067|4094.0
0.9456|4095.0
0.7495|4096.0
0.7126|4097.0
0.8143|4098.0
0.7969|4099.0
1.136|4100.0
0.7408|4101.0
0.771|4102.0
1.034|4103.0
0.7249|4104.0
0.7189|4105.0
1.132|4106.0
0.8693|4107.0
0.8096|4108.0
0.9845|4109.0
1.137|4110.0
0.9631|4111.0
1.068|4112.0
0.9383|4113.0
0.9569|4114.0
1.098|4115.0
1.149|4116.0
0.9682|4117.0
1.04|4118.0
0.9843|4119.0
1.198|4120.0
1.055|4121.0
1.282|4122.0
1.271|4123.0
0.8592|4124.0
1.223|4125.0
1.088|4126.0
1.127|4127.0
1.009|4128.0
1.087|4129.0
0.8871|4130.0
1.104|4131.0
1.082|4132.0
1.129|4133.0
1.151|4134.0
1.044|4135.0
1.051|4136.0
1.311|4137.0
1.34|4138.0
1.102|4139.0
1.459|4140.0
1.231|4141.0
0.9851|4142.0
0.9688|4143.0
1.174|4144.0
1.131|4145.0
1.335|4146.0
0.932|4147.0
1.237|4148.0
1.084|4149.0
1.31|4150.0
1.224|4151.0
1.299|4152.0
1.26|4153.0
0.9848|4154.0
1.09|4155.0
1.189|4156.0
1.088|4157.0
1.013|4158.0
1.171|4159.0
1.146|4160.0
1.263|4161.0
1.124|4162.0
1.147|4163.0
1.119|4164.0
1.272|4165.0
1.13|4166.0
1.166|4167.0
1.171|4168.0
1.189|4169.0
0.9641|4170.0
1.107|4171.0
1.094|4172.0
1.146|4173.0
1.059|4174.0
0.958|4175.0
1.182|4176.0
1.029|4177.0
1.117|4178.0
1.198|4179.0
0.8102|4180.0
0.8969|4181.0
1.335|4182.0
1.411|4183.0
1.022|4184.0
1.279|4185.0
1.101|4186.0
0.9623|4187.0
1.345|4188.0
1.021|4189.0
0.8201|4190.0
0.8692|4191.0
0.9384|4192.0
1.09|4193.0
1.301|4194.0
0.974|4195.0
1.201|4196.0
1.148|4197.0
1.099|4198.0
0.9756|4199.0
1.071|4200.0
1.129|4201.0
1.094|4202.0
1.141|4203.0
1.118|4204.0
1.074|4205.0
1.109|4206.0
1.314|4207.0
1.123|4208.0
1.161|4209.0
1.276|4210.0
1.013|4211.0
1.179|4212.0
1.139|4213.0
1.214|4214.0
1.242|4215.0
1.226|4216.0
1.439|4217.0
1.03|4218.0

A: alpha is 4.9 Ang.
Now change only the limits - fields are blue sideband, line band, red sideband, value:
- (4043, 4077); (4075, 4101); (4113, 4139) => 3.39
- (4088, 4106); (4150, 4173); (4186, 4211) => -2.69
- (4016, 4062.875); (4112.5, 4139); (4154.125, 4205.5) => 0.63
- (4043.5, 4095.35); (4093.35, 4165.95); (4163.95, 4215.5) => 2.99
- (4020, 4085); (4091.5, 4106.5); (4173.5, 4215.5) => 3.10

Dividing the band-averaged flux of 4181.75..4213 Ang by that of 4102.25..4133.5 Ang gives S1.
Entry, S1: 1.1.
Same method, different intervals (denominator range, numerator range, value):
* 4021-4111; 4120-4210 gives 1.04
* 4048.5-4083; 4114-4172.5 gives 1.02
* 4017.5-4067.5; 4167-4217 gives 0.97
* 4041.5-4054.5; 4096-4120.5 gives 0.76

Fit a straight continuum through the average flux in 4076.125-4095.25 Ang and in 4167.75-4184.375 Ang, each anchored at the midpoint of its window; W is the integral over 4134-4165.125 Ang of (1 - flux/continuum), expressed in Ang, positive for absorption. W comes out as -2.5 Ang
